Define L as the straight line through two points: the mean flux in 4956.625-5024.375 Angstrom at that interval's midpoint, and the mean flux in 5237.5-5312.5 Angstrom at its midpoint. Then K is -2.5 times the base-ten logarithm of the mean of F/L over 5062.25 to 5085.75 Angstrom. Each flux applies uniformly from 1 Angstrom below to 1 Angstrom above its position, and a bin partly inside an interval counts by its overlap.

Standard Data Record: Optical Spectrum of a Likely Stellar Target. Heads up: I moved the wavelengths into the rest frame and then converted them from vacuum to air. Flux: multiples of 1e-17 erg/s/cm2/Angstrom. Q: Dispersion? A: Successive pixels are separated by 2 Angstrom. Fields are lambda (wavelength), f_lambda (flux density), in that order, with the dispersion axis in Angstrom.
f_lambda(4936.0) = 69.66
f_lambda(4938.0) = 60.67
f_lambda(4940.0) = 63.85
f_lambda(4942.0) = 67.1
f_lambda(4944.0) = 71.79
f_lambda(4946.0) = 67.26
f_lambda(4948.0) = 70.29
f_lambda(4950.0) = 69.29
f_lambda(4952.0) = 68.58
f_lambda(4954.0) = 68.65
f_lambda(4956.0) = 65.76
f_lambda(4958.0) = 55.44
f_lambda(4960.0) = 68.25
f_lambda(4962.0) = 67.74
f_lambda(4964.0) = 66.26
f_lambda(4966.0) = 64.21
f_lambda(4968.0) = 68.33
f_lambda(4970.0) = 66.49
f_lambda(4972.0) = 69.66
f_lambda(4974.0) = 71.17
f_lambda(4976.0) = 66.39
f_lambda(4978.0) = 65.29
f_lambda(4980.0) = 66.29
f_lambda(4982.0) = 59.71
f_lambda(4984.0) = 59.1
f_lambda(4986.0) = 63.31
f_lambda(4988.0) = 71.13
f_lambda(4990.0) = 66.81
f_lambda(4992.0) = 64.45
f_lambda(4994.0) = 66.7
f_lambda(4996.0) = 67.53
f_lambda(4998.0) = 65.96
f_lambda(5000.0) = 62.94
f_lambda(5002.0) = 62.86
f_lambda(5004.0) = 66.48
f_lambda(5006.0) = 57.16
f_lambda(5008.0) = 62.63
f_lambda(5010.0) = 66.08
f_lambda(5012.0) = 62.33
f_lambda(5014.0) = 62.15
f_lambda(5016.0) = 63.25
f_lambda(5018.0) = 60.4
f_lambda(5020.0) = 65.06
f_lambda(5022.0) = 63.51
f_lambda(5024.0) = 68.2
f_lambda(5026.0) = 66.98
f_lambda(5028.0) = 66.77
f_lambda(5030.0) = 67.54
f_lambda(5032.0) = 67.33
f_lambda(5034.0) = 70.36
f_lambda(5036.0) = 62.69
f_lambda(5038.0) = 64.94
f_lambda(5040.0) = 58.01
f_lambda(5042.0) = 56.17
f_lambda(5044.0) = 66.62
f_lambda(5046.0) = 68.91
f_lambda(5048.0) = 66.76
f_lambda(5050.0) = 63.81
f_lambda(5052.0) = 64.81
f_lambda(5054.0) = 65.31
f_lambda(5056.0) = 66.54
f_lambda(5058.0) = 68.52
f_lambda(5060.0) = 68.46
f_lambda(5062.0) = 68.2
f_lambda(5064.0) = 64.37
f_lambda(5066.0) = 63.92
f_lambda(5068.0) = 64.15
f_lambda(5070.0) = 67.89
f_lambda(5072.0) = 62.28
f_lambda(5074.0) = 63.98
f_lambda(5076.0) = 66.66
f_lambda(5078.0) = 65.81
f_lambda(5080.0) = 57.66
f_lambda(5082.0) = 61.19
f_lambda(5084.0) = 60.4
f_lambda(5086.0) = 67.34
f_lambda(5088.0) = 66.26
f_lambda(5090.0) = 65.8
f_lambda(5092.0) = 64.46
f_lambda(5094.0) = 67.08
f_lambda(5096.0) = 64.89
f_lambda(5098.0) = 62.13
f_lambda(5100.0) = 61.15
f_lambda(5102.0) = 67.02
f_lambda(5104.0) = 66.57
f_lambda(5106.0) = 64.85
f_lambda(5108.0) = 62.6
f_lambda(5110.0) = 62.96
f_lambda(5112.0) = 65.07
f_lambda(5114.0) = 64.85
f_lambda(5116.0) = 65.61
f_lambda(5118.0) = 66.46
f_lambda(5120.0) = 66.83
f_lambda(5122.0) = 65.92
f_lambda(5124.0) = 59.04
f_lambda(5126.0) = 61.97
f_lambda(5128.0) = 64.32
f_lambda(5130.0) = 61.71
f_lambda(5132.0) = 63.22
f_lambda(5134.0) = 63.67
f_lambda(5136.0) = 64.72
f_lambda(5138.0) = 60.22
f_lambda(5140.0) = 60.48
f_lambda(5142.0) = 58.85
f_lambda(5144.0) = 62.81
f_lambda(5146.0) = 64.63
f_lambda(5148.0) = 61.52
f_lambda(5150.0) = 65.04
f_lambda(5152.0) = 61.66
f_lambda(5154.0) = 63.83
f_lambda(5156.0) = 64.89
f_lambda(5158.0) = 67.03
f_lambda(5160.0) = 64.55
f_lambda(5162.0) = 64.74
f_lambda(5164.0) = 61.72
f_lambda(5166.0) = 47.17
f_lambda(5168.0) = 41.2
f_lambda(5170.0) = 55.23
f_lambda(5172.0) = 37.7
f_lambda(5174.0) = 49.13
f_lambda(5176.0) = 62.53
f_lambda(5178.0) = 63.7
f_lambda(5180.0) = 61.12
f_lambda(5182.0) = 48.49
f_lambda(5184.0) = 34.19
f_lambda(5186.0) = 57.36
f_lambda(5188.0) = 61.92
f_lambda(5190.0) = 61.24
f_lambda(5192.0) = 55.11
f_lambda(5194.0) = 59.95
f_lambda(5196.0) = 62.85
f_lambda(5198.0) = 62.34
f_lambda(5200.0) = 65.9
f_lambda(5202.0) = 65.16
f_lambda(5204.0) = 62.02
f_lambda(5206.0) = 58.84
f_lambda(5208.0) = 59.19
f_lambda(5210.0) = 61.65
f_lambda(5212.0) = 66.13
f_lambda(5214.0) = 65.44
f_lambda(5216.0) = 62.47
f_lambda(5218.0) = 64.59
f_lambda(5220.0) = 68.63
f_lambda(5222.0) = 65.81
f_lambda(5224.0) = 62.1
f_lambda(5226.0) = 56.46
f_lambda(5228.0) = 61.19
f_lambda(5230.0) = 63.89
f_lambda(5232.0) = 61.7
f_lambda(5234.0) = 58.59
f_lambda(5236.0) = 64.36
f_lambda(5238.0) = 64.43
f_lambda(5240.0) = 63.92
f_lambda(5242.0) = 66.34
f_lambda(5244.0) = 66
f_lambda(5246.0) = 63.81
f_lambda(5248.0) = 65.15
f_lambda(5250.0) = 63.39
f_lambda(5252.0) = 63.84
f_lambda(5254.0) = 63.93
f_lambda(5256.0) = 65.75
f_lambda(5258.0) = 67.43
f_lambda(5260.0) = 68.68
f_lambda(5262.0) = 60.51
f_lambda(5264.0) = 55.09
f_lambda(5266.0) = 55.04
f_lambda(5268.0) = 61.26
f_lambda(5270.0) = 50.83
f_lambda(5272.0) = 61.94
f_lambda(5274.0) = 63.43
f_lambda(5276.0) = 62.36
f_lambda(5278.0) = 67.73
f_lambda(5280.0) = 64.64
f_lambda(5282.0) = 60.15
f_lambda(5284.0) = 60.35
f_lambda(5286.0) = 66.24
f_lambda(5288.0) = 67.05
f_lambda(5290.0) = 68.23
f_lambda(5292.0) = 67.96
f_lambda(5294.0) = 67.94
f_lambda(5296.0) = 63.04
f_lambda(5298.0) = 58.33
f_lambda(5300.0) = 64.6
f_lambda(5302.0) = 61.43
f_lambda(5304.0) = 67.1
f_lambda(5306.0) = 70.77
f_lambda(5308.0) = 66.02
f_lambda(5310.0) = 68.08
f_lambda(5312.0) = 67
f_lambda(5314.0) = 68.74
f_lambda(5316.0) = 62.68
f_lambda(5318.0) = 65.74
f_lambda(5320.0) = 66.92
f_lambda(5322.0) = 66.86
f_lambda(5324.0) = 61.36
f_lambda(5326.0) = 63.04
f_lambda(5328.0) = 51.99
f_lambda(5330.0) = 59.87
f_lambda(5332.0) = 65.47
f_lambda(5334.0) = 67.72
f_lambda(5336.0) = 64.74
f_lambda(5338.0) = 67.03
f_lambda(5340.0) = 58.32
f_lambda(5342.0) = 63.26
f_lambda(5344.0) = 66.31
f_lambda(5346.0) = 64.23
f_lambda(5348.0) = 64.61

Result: 0.013 mag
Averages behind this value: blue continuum 64.8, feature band 63.8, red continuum 63.9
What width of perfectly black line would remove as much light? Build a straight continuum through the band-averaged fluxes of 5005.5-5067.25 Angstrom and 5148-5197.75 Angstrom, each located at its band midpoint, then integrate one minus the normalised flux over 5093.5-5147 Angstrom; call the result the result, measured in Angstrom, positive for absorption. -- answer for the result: -3.0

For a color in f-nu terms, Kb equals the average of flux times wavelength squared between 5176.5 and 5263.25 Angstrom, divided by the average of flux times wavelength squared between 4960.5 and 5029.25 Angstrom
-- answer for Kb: 1.0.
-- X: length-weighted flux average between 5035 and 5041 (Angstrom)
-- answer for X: 61.9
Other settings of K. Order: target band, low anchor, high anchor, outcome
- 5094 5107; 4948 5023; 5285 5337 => 0.007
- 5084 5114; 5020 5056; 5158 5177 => -0.079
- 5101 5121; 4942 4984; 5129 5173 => -0.068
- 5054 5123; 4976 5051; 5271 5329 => -0.007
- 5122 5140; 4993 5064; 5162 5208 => -0.056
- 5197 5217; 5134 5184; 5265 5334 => -0.047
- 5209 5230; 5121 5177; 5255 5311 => -0.027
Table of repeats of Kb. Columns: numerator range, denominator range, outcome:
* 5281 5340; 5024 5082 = 1.09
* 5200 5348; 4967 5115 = 1.07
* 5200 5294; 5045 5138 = 1.04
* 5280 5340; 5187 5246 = 1.07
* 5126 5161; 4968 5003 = 1.02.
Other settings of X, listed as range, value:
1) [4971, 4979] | 68.1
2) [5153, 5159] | 65.2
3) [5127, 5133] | 63.1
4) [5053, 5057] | 65.9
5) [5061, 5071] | 65.7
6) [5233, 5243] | 63.5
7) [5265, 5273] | 57.3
